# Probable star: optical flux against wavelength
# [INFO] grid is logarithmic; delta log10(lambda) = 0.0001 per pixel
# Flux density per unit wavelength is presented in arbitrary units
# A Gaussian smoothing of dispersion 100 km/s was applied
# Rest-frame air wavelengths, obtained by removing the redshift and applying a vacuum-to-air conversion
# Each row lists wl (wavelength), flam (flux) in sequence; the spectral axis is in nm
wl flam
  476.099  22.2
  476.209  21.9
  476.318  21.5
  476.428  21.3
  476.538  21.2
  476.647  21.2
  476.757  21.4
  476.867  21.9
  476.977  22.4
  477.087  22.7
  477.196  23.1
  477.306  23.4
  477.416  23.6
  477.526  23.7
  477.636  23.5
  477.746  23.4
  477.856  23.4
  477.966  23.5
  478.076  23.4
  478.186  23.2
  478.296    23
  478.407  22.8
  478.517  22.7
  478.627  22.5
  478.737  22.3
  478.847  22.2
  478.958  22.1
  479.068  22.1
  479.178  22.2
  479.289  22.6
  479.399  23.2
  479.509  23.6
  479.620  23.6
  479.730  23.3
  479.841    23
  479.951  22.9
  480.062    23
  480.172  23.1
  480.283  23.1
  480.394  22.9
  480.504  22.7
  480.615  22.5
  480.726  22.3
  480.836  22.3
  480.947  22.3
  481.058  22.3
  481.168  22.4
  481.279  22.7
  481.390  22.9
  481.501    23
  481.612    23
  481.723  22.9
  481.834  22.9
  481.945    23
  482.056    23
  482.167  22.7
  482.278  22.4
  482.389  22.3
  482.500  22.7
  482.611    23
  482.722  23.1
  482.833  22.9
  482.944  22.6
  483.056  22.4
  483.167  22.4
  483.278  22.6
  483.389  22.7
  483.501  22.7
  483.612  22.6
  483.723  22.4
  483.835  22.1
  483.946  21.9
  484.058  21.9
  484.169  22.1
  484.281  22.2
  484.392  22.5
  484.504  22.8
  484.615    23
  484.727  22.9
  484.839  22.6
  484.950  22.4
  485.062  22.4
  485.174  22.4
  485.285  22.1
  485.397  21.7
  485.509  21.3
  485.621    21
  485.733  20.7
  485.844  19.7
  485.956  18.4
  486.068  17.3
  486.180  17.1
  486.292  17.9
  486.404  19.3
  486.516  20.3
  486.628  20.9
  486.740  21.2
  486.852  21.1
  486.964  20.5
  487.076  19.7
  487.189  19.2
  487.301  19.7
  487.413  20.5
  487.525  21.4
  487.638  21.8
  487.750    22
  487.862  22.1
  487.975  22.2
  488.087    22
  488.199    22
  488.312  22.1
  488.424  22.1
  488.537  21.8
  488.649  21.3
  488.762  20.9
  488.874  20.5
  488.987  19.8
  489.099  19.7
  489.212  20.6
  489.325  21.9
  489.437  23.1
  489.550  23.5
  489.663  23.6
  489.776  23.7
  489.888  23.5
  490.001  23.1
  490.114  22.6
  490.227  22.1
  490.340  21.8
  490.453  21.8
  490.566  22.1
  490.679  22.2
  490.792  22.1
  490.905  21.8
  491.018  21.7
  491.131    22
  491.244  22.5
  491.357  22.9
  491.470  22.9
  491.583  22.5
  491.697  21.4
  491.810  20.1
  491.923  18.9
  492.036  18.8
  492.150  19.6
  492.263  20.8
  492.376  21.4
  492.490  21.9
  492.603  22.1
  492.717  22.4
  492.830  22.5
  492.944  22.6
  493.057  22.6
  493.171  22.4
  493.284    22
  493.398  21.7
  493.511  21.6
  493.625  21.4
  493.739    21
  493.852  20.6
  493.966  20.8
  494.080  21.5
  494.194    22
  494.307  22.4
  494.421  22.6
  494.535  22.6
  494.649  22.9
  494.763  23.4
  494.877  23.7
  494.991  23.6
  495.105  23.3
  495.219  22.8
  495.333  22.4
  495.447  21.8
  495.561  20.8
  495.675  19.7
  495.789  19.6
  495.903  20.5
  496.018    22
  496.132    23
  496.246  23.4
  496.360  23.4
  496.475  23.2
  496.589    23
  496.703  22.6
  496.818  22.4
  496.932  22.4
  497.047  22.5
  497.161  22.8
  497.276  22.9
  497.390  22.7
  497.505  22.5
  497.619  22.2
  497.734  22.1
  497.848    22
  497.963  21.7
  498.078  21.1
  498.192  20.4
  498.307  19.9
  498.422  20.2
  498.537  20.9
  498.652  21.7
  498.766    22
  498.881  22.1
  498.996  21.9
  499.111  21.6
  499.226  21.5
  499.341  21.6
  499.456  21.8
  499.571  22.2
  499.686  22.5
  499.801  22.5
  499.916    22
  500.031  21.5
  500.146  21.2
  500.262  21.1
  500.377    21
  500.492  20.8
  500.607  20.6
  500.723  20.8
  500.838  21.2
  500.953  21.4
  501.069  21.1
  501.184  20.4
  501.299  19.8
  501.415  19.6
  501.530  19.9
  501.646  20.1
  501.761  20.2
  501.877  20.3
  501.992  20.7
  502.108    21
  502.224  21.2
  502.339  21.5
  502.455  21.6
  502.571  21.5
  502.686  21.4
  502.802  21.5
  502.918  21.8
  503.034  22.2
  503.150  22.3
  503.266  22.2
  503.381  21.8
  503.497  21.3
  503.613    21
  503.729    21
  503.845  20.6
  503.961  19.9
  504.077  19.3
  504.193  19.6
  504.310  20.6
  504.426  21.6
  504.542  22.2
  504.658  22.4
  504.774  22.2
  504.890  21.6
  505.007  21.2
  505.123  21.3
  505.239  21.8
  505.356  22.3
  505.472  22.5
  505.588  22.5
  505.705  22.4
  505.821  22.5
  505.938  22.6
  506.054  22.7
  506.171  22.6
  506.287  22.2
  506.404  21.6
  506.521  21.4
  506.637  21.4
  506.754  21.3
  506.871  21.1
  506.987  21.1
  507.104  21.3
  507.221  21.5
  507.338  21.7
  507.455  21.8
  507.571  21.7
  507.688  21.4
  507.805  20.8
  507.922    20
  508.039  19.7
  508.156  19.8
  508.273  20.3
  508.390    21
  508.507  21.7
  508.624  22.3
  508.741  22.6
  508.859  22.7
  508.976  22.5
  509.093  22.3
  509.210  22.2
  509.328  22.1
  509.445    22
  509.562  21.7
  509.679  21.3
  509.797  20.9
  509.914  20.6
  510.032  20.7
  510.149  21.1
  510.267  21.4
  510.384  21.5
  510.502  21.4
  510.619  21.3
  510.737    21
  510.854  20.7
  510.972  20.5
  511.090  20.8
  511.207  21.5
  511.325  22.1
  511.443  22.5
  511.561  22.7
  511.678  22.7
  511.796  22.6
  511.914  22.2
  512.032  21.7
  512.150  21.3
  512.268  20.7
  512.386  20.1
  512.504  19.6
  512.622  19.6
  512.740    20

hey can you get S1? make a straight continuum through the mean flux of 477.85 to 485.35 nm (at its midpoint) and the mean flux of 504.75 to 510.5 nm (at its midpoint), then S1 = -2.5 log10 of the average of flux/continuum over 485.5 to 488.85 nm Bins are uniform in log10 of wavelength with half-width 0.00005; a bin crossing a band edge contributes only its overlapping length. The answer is 0.09 mag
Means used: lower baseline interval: 22.7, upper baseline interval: 21.6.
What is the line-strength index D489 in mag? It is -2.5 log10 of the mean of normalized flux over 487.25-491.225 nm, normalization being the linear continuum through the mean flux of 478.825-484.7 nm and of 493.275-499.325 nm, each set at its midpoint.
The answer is 0.02 mag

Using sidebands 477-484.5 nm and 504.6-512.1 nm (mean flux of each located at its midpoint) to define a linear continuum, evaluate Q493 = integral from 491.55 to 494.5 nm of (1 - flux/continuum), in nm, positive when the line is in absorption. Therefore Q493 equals 0.11 nm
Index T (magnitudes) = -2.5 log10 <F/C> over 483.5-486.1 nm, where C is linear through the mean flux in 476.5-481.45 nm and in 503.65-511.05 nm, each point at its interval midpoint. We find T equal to 0.04 mag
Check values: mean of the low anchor 22.8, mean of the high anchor 21.4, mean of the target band 21.7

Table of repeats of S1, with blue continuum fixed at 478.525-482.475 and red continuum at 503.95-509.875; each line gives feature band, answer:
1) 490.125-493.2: 0.03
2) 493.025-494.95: 0.00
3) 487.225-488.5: 0.04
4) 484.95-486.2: 0.10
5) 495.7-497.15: -0.01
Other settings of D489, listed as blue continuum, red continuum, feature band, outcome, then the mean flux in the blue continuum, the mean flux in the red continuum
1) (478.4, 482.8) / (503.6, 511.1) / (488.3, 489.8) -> 0.03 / 22.7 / 21.4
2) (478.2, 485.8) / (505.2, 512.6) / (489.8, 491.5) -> -0.01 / 22.6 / 21.5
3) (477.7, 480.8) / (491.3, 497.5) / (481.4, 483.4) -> 0.00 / 22.9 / 22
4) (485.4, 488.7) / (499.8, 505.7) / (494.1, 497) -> -0.07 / 20.6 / 21.2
